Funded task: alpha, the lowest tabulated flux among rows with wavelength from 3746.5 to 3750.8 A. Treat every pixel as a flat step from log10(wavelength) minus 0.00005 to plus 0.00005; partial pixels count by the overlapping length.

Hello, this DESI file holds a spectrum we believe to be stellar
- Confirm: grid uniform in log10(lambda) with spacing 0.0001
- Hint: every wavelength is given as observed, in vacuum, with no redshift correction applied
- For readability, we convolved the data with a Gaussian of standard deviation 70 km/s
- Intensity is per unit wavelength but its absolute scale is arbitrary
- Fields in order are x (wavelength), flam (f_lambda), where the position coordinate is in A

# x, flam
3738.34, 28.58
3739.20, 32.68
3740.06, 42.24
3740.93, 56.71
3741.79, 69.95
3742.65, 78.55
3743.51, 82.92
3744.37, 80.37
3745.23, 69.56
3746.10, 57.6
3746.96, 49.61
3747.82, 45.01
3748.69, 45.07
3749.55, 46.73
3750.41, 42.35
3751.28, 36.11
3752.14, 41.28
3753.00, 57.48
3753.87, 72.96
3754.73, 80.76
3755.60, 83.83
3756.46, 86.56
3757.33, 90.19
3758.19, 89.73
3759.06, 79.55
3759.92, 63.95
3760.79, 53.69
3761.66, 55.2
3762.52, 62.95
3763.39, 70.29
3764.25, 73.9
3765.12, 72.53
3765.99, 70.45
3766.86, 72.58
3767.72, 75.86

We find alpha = 42.35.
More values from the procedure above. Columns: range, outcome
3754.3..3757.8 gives 80.76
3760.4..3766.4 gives 53.69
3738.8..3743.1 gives 32.68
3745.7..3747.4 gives 49.61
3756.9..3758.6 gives 89.73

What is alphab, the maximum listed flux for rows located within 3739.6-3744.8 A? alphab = 82.92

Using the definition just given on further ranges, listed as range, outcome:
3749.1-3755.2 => 80.76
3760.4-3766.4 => 73.9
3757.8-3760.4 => 89.73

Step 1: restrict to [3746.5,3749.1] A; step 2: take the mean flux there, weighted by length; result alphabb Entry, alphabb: 46.7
